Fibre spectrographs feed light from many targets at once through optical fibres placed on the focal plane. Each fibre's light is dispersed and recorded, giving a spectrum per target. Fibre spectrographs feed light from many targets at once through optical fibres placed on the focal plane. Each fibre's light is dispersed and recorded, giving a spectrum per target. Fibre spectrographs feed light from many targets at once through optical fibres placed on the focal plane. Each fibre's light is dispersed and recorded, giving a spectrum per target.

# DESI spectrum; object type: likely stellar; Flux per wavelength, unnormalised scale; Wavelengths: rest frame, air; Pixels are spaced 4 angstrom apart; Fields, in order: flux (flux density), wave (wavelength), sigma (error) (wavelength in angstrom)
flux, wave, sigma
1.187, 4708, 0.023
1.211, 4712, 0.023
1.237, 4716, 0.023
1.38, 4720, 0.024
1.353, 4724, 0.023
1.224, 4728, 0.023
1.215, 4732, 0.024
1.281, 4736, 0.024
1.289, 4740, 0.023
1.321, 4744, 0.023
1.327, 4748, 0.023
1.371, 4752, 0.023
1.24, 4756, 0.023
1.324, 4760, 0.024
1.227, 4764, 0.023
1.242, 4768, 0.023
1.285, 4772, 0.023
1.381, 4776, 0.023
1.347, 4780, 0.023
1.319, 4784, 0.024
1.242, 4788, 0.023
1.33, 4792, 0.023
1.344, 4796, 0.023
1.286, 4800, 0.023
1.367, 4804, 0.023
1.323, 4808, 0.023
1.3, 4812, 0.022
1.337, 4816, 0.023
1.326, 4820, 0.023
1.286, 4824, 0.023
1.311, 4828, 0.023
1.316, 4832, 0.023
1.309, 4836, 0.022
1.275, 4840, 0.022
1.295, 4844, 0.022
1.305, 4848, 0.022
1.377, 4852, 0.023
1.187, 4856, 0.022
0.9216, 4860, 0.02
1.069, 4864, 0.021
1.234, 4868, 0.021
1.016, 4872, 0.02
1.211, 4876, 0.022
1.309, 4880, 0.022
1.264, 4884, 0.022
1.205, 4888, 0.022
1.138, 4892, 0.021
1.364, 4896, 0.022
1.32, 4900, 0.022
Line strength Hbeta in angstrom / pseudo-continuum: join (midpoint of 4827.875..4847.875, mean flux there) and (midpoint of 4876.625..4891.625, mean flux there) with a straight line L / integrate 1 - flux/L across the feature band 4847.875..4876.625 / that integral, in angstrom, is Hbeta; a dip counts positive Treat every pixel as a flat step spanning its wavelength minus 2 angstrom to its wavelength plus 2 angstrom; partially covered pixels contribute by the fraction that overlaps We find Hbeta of 2.63 angstrom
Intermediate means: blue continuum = 1.3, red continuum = 1.24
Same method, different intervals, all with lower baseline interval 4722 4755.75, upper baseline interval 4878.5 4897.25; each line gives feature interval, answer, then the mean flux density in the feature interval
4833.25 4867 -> 1.1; 1.22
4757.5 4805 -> -0.9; 1.31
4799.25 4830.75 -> -1.1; 1.32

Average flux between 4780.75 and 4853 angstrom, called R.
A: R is 1.31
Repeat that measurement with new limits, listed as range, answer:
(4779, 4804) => 1.31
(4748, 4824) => 1.31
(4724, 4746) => 1.27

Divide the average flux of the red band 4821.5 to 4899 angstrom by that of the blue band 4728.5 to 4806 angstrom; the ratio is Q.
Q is 0.95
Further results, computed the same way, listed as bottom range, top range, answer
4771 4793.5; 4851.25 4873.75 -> 0.85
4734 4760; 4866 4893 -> 0.92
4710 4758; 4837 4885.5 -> 0.94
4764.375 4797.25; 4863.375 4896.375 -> 0.92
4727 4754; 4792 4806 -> 1.03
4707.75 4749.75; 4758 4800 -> 1.02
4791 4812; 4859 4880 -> 0.84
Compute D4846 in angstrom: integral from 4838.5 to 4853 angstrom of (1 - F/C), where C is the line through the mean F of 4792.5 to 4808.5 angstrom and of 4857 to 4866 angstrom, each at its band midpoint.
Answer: -2.8 angstrom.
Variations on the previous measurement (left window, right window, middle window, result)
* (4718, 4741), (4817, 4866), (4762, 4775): 0.2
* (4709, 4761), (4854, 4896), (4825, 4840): -1.3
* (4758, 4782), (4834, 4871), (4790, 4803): -0.5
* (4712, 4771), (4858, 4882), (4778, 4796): -1.2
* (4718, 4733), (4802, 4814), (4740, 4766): 0.2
